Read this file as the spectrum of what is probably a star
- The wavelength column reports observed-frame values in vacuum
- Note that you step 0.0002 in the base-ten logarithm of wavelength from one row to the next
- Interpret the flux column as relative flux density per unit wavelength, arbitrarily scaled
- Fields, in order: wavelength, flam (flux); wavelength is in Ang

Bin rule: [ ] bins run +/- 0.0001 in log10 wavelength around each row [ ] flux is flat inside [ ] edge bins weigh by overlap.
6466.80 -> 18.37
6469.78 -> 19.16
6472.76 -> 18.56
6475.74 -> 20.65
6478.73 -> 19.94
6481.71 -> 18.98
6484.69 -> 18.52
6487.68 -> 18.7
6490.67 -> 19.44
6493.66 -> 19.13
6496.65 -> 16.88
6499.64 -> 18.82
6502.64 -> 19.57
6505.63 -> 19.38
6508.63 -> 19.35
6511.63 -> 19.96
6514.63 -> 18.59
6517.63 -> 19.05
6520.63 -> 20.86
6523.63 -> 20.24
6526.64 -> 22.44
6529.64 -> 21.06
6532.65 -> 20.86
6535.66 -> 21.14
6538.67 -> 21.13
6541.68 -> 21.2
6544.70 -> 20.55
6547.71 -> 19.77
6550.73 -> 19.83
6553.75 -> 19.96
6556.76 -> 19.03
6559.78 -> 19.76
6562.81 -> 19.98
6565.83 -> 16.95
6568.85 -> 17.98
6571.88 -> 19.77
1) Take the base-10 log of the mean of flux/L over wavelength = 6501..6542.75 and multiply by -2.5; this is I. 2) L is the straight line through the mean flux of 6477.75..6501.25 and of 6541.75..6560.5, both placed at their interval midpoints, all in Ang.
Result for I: -0.05 mag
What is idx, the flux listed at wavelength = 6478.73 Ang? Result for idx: 19.94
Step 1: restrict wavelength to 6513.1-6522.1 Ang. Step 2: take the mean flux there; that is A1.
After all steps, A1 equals 19.5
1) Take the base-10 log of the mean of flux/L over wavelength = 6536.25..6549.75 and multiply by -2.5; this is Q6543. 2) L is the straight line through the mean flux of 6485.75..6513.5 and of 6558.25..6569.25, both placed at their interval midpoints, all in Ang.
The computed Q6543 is -0.10 mag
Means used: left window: 19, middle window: 20.7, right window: 18.7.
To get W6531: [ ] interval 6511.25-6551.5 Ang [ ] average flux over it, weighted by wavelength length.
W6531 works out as 20.5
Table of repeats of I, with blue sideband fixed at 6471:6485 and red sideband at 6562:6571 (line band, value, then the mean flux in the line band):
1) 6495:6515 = 0.006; 19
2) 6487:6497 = 0.029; 18.7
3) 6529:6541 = -0.130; 21.1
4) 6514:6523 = -0.044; 19.7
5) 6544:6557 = -0.079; 19.9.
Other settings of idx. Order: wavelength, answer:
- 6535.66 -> 21.14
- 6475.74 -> 20.65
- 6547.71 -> 19.77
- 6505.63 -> 19.38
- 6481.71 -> 18.98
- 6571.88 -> 19.77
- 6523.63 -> 20.24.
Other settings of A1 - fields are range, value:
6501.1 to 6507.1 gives 19.5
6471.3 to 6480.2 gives 19.7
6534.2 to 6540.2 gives 21.1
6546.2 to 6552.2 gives 19.8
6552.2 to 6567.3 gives 19.1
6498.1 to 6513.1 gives 19.4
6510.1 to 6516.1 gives 19.3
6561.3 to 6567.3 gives 18.5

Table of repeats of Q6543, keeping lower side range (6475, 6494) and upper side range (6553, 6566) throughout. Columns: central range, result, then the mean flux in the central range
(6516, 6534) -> -0.08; 20.7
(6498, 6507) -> 0.00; 19.2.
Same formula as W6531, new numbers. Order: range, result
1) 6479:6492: 19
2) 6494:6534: 19.8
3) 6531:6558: 20.4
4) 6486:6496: 18.9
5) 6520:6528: 21.2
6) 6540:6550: 20.5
